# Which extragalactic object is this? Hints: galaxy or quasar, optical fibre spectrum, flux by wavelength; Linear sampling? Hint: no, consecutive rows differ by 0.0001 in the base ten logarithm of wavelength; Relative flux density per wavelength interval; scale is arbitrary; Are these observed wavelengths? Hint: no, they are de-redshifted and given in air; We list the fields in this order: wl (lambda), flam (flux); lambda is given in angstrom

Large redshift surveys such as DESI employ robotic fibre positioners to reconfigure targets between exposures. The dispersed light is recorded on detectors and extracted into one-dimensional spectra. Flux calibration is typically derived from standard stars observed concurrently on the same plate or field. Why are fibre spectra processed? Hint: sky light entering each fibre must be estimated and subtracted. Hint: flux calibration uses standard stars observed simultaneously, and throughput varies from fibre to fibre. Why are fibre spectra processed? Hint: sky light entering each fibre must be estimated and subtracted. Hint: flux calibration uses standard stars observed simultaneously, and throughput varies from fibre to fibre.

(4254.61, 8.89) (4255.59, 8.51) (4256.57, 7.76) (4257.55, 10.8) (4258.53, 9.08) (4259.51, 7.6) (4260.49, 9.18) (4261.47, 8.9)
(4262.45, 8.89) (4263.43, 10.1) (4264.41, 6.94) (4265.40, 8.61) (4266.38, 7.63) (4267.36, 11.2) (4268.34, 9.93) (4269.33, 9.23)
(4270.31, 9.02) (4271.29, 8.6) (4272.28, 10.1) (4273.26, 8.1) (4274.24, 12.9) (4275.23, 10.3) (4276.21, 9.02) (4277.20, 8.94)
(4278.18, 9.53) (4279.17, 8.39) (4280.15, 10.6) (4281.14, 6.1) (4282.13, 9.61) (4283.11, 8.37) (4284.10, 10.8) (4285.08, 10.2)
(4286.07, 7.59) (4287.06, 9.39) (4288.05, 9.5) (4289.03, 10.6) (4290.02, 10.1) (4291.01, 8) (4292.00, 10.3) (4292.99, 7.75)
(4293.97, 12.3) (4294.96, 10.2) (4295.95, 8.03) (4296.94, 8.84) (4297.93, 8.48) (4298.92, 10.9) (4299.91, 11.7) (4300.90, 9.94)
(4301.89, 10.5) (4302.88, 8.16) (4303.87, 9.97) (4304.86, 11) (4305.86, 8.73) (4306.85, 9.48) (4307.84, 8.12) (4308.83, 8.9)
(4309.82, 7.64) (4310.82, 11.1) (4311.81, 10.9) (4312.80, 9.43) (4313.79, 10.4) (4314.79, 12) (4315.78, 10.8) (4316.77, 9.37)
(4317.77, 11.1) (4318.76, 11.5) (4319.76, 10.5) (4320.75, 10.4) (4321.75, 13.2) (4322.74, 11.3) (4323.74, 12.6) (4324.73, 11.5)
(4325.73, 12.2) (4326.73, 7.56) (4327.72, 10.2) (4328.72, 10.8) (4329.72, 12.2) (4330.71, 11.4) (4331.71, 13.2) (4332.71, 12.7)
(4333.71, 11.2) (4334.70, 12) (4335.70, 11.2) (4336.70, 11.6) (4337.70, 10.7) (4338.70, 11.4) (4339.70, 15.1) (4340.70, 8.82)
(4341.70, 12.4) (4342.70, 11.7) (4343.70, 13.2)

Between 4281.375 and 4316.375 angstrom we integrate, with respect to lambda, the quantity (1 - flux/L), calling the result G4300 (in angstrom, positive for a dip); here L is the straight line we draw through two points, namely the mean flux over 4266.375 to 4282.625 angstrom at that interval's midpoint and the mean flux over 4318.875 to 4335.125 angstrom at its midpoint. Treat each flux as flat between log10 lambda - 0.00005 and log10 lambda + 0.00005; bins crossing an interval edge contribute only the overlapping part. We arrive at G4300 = 2.3 angstrom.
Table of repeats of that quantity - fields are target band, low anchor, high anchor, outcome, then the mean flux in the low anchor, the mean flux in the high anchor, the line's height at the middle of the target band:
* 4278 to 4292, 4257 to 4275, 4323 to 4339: 0.9 angstrom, 9.28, 11.4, 9.9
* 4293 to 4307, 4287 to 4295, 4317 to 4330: 0.5 angstrom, 9.8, 11.1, 10.2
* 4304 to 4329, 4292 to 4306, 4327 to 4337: 0.7 angstrom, 9.79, 11.6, 10.7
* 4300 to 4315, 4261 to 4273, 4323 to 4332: 1.1 angstrom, 9.08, 11.2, 10.5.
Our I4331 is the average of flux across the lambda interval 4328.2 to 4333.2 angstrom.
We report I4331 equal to 12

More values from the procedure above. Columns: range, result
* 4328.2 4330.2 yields 11.4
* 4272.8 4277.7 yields 9.87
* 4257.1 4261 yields 9.15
